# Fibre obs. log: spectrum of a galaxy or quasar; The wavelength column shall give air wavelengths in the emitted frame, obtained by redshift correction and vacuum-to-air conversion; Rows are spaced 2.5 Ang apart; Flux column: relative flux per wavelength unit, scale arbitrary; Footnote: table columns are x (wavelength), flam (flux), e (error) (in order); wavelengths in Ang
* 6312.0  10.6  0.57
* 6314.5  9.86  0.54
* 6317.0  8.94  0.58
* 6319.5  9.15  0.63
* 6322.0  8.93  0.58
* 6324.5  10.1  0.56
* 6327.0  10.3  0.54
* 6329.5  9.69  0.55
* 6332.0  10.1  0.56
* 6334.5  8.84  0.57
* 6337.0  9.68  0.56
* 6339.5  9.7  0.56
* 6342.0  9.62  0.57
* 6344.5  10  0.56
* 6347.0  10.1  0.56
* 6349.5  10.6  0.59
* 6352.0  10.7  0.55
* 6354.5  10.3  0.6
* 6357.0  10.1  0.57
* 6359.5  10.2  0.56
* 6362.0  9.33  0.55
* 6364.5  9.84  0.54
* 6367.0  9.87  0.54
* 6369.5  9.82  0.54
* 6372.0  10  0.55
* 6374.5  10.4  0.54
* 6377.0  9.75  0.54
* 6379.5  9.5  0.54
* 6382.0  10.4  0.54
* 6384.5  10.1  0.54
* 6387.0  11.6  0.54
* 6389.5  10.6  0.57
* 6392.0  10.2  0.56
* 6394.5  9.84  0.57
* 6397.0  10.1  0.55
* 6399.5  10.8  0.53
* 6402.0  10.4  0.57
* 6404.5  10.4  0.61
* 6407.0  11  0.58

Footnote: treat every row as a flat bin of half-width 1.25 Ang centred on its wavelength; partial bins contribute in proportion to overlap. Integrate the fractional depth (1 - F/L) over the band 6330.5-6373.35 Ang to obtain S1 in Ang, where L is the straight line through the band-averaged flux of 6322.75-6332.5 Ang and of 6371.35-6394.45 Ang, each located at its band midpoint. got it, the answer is 0.8 Ang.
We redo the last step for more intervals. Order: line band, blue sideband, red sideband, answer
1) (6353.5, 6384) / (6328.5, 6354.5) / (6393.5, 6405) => 0.4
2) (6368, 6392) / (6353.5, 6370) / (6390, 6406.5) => -0.2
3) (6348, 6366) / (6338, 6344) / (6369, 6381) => -0.6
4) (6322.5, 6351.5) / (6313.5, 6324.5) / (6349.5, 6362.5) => -0.4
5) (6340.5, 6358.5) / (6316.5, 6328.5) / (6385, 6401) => -0.5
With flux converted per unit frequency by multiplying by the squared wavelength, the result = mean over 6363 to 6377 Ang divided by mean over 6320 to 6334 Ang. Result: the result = 1.04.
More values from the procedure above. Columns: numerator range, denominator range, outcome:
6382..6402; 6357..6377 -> 1.06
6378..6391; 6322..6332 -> 1.07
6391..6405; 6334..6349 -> 1.07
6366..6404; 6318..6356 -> 1.05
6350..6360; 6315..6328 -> 1.10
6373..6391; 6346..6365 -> 1.03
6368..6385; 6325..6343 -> 1.04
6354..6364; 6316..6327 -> 1.07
